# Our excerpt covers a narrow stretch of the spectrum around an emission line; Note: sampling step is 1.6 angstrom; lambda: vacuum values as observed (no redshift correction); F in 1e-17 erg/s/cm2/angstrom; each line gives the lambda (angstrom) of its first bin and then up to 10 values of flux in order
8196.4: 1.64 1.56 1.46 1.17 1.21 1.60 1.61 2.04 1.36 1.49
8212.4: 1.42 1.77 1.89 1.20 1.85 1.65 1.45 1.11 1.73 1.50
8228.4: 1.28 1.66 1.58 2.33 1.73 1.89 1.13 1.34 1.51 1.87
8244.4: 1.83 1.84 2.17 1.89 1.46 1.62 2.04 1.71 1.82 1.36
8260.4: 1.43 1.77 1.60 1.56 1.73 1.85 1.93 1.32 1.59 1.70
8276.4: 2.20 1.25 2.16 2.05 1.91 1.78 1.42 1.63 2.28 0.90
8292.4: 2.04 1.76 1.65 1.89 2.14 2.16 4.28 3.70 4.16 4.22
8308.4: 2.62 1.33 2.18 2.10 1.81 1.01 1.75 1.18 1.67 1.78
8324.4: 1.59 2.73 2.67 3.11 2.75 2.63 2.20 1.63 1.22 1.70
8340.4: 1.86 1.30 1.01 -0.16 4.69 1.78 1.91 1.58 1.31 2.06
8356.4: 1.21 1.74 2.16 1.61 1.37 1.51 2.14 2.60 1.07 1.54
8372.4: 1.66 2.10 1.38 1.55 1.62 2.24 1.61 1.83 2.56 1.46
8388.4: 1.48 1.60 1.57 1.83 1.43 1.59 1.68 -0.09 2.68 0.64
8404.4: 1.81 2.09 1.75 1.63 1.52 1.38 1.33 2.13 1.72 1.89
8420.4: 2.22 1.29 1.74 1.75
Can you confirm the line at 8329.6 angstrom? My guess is [N II]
